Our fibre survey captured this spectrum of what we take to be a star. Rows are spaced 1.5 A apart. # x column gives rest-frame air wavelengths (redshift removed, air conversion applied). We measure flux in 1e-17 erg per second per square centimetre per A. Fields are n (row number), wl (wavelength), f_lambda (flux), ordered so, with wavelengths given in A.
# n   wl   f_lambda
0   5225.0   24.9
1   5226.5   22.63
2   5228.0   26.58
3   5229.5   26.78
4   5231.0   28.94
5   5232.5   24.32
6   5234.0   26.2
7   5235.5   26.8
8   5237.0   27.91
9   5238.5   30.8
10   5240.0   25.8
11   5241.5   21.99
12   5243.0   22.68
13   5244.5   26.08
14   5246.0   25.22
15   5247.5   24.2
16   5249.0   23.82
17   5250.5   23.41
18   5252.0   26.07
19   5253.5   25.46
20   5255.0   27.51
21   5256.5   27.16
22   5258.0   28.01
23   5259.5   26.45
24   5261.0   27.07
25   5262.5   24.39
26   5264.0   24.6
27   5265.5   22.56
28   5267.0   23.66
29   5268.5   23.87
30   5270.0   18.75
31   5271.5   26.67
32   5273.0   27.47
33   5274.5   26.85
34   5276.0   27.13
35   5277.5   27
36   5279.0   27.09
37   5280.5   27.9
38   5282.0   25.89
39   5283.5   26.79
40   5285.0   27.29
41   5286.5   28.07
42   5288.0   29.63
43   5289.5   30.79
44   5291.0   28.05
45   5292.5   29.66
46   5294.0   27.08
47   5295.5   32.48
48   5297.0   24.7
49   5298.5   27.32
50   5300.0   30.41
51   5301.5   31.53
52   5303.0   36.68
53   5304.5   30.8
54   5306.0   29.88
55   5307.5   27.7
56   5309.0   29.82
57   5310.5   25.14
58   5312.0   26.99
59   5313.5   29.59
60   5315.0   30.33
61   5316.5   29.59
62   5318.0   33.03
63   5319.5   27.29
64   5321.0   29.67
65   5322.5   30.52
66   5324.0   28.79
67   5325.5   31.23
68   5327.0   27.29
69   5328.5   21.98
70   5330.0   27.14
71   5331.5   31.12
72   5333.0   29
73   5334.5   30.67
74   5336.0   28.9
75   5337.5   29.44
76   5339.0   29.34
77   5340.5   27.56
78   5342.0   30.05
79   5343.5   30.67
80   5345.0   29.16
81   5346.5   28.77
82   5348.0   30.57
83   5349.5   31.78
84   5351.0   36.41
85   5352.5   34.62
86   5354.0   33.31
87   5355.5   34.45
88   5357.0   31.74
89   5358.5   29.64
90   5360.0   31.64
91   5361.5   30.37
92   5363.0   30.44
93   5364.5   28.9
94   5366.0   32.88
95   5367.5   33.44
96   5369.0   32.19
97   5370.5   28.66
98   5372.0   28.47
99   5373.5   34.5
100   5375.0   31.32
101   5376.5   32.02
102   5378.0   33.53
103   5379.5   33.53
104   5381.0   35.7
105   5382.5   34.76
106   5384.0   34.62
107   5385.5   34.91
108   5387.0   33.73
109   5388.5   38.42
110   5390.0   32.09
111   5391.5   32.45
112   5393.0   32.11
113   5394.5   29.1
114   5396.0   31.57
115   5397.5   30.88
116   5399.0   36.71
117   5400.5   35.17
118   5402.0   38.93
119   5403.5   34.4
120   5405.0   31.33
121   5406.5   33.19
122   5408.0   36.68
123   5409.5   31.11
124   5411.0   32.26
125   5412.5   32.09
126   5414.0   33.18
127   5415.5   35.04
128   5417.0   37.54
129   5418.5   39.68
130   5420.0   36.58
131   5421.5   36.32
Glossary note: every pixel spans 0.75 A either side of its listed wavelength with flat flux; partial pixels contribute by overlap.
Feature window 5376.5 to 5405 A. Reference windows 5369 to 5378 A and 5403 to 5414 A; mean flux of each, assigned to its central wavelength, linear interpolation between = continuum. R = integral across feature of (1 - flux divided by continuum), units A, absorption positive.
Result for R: -1.6 A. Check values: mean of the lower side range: 31.3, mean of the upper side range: 33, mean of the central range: 33.9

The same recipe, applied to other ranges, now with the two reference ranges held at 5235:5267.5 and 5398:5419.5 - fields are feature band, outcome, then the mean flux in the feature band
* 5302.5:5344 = 0.7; 29.2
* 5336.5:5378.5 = 0.7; 31.3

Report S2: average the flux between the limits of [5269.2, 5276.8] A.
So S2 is 25.4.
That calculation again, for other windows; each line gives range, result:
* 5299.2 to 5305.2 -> 32.3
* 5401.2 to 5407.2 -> 34.5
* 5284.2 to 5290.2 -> 28.9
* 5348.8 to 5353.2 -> 34.3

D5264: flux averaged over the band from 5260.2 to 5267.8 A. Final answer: 24.5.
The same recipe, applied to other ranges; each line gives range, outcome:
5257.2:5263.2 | 26.5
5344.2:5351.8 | 31.4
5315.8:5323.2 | 30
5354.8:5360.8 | 31.8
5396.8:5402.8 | 35.5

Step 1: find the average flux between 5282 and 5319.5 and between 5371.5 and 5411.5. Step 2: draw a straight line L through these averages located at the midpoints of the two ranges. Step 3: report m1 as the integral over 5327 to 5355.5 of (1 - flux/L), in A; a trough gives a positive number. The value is 1.0 A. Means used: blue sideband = 29.2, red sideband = 33.5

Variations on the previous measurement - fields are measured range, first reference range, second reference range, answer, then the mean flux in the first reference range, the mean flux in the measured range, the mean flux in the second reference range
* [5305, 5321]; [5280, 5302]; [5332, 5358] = 0.27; 28.5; 29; 31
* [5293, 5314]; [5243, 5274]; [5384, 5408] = -1.03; 25.1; 29.3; 33.8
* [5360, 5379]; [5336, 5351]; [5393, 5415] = 0.00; 30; 31.4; 33.3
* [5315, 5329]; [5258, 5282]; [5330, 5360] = 0.08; 25.5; 29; 30.8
